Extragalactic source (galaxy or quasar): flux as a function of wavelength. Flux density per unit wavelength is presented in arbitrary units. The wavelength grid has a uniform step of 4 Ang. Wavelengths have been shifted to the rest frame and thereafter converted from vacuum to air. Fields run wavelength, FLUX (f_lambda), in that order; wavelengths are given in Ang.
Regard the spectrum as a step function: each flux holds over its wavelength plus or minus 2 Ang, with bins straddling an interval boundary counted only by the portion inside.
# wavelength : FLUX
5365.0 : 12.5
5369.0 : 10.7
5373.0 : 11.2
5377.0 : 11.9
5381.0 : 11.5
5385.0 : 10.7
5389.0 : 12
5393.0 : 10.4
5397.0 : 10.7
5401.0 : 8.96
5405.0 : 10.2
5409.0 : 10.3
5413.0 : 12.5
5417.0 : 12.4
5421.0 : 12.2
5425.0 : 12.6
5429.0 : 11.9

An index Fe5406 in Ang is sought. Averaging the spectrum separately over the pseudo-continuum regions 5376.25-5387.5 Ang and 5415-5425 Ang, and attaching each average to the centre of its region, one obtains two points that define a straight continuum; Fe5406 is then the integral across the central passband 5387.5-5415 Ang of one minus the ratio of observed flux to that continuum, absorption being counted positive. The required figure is 2.7 Ang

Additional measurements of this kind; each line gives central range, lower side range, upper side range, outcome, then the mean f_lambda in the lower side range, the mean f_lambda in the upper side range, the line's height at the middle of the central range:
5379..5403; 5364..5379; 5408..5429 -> 2.1 Ang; 11.5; 12.1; 11.7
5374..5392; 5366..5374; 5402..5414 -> -0.8 Ang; 11.1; 10.7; 11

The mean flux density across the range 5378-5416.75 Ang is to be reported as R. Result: 10.9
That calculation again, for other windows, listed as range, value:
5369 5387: 11.3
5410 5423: 12.2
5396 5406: 9.85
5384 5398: 11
